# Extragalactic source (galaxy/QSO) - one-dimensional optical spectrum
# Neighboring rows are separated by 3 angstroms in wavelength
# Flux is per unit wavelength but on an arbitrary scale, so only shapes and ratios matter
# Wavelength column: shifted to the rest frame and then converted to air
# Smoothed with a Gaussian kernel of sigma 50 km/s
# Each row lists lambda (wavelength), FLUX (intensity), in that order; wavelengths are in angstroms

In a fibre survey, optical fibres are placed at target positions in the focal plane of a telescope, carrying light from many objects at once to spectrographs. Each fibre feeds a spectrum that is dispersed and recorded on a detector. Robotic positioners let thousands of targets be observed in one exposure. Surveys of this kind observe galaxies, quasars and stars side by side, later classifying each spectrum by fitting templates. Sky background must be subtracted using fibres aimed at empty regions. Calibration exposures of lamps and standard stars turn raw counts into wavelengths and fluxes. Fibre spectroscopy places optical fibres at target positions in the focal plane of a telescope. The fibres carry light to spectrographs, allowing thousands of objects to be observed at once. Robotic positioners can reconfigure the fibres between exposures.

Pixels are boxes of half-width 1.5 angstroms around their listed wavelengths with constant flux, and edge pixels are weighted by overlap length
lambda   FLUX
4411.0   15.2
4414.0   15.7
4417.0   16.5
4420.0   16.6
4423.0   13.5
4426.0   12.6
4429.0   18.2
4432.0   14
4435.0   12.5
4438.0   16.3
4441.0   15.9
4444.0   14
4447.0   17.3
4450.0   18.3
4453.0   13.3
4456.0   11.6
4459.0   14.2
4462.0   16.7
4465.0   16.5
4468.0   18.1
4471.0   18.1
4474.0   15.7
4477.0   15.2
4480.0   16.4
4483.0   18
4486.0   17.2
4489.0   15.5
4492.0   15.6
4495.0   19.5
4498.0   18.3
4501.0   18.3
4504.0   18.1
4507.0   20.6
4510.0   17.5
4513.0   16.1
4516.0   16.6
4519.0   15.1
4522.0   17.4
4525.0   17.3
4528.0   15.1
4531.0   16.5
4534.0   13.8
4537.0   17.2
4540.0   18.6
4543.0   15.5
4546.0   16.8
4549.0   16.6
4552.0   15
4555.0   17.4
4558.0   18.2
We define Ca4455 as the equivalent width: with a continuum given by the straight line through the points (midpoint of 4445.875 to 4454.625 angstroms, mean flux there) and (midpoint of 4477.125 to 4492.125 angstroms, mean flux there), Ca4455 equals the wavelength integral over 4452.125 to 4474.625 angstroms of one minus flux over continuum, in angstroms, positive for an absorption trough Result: 1.02 angstroms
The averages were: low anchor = 16.2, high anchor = 16.5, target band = 15.6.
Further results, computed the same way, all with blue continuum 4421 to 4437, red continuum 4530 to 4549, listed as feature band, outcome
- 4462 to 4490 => -2.9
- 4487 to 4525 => -3.9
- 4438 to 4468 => -1.5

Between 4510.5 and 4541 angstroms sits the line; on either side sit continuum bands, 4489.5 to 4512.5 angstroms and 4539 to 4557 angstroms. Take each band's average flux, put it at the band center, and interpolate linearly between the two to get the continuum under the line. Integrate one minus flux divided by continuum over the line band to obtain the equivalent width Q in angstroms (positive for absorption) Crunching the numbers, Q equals 1.65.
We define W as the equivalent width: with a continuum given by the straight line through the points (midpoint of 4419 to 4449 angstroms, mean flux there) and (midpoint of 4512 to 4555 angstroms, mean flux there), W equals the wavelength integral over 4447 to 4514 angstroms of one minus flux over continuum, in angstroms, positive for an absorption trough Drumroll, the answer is -4.7 angstroms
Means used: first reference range 15.1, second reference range 16.3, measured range 16.8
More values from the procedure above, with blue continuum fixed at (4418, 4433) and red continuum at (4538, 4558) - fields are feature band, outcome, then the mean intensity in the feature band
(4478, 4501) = -1.8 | 17.2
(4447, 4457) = 0.3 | 15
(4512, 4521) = 0.2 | 16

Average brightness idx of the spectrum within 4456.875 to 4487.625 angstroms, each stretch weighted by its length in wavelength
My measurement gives 16.5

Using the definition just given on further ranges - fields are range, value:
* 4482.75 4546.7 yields 17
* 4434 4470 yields 15.5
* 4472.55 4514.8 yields 17.3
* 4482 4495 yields 16.9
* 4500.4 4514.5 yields 18.1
